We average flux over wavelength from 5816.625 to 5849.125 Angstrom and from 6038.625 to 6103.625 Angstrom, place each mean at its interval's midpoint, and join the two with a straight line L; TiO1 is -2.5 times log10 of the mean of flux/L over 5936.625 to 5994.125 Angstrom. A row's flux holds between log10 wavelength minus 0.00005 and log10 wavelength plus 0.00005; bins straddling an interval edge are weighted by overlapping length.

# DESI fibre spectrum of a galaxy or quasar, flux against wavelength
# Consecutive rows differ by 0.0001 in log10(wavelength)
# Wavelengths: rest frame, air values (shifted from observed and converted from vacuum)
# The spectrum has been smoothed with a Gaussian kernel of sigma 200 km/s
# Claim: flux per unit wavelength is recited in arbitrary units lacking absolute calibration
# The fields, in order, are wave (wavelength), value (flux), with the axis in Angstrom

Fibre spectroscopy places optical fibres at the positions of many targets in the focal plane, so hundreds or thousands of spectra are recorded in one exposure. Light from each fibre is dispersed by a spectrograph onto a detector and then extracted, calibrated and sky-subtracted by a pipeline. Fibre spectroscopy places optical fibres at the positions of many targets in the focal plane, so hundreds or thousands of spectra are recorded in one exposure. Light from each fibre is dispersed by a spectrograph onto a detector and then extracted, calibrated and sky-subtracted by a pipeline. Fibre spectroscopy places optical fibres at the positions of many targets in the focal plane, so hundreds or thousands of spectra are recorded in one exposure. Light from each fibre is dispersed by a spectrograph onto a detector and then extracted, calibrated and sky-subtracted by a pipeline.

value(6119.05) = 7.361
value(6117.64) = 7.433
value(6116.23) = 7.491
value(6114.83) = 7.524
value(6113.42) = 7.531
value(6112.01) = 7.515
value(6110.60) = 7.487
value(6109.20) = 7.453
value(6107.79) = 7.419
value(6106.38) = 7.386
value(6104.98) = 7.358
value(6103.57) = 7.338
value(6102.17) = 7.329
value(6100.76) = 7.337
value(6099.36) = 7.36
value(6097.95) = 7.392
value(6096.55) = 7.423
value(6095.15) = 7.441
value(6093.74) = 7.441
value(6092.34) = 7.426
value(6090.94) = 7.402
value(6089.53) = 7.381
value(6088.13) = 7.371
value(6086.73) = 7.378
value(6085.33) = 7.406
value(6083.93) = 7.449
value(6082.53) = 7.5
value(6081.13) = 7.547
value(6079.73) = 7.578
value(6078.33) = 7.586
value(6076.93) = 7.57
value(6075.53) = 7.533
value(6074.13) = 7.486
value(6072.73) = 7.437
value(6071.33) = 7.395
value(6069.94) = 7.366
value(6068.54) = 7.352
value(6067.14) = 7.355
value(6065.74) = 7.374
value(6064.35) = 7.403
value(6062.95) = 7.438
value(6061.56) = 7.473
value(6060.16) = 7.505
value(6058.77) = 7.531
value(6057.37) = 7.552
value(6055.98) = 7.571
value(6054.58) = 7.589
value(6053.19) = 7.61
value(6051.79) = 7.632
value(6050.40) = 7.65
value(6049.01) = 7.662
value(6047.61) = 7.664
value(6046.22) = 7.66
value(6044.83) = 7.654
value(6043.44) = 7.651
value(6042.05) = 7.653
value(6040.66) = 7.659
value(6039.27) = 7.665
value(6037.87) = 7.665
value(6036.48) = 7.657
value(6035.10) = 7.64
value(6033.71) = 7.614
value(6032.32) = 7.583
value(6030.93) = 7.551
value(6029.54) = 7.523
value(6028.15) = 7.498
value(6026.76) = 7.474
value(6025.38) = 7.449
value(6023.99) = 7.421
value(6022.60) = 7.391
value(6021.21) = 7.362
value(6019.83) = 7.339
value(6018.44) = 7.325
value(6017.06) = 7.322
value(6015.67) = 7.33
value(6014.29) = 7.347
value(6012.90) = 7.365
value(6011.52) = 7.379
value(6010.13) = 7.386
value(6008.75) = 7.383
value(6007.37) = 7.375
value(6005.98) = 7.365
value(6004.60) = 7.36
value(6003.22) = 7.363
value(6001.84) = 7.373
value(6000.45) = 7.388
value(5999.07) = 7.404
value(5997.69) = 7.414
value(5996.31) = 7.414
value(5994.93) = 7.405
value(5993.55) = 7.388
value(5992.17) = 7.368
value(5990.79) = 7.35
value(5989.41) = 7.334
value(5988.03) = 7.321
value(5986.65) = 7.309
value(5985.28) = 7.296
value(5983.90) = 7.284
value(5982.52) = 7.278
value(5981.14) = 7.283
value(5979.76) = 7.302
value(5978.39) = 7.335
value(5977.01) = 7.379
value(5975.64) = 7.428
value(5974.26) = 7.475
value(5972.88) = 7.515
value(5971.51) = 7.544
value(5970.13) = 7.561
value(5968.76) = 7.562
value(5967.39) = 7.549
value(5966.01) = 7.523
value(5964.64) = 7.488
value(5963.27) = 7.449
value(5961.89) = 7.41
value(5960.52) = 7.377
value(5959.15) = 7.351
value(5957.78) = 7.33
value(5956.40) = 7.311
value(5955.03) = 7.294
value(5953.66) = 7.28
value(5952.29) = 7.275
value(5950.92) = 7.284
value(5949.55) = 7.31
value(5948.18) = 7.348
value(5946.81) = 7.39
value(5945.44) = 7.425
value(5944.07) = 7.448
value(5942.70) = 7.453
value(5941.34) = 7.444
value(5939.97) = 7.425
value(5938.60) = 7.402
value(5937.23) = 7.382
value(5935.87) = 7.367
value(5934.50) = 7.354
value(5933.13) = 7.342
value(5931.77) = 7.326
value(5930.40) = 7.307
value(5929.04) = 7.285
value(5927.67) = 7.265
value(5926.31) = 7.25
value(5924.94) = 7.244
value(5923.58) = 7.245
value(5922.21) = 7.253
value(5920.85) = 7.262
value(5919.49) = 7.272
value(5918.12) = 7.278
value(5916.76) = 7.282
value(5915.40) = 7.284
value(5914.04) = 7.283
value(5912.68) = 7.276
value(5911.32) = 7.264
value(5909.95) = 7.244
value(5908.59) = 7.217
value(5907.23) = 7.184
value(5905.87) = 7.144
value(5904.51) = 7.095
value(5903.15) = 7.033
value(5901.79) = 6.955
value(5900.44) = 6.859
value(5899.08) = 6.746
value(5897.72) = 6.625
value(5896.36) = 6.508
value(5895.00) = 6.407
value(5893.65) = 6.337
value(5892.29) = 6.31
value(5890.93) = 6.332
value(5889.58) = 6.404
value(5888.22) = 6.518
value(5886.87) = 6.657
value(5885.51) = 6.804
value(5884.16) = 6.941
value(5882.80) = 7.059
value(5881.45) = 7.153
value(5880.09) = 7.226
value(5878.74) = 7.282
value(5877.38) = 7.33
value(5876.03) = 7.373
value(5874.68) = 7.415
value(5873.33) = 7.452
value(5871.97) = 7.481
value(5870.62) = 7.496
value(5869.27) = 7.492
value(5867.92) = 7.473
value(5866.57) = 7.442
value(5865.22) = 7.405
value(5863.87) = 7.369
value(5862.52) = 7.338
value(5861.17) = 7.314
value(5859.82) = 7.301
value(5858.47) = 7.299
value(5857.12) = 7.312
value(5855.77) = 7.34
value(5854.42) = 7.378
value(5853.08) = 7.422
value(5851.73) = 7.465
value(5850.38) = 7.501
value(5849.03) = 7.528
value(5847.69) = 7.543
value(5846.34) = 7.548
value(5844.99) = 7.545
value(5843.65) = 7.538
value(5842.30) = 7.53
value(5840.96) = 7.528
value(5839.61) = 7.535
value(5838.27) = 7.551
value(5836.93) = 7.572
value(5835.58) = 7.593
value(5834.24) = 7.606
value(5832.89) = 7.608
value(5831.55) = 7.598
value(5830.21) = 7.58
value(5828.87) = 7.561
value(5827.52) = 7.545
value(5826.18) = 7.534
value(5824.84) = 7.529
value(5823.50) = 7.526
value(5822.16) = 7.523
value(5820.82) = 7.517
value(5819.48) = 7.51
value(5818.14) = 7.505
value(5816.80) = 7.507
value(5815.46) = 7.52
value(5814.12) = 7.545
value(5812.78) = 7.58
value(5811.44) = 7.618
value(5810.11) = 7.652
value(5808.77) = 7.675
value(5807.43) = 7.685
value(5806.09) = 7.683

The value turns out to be 0.02 mag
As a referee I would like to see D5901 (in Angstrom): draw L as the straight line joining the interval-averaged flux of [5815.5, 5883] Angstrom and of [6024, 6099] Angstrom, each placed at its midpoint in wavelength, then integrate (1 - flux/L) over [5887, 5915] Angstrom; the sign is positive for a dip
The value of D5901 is 2.4 Angstrom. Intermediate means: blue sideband 7.46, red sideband 7.52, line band 6.84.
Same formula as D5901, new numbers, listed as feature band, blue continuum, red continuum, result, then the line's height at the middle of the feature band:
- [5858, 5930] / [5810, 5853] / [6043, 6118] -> 4.0 Angstrom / 7.53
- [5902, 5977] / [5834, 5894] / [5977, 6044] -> 0.1 Angstrom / 7.35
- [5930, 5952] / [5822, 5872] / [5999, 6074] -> 0.3 Angstrom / 7.49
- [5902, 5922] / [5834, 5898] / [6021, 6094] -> 0.2 Angstrom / 7.29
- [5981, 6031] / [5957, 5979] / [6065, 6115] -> 0.5 Angstrom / 7.45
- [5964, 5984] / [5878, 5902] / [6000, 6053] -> -0.7 Angstrom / 7.2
